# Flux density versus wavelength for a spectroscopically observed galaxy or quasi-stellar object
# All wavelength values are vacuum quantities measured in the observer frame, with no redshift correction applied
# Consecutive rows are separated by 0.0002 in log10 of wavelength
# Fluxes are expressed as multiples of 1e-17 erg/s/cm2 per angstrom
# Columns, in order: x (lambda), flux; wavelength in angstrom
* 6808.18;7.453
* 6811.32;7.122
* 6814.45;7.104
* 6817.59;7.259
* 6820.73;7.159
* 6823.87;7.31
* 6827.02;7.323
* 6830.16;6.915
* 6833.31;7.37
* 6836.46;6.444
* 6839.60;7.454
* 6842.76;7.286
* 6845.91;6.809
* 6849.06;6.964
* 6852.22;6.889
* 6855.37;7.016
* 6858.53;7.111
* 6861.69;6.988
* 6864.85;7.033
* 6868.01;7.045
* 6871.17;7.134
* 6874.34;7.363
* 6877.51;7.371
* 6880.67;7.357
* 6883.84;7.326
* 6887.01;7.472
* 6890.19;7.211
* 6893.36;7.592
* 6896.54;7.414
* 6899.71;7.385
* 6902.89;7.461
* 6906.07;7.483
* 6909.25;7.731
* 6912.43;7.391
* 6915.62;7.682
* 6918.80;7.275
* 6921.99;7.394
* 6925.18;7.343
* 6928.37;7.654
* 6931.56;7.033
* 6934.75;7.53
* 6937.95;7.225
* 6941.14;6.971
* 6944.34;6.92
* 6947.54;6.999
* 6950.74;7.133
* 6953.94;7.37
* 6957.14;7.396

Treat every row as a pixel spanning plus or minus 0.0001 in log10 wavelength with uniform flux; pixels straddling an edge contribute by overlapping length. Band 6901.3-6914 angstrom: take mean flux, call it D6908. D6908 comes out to 7.52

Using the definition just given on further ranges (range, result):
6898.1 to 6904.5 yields 7.43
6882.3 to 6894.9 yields 7.4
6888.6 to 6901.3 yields 7.4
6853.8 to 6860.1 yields 7.06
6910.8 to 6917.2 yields 7.53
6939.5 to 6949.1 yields 6.97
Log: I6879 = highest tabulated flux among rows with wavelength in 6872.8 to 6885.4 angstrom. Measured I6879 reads 7.371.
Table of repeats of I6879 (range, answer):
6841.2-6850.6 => 7.286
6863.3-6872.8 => 7.134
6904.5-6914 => 7.731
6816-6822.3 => 7.259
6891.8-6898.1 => 7.592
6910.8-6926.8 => 7.682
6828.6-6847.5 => 7.454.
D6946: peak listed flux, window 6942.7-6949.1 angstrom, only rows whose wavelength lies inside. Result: 6.999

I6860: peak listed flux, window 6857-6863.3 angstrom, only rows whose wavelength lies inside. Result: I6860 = 7.111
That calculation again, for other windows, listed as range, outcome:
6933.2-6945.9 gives 7.53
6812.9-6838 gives 7.37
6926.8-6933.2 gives 7.654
